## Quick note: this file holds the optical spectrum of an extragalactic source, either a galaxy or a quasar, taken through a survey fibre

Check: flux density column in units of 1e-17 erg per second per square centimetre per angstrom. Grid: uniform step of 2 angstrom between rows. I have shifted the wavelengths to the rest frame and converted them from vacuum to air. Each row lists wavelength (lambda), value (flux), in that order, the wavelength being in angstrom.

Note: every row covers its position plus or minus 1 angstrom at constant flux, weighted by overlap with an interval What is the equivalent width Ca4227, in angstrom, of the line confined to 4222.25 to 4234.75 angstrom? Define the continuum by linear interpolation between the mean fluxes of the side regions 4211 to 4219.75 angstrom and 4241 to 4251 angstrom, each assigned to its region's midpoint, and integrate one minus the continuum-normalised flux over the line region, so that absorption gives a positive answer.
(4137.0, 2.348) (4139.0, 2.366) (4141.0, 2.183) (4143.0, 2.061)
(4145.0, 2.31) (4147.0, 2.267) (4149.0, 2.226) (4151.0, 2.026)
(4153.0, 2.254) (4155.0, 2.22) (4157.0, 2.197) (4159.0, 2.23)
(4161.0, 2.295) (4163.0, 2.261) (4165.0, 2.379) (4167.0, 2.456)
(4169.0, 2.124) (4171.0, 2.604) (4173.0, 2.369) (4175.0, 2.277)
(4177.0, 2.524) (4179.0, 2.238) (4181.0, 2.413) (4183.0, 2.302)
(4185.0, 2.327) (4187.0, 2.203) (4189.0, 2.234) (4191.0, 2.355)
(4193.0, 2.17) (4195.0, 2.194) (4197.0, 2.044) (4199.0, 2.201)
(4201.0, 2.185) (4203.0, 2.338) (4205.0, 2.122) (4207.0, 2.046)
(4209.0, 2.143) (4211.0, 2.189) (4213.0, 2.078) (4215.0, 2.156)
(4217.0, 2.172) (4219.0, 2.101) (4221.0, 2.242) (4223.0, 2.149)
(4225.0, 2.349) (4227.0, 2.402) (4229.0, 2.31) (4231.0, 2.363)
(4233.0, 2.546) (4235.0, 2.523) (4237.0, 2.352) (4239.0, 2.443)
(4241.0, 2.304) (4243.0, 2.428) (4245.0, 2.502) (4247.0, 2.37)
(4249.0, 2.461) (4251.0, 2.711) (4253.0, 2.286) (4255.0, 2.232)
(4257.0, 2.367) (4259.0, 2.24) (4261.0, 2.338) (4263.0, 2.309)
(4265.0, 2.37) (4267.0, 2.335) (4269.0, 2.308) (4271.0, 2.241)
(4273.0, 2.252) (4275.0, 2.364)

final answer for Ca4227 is -0.5 angstrom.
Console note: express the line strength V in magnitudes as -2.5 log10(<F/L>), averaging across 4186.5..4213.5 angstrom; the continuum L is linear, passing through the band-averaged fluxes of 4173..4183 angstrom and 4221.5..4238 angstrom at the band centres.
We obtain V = 0.09 mag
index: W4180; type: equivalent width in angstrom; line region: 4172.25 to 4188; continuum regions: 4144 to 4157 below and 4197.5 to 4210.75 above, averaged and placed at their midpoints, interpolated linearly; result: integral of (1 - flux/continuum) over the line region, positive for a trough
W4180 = -1.0 angstrom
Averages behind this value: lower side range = 2.22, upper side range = 2.17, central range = 2.33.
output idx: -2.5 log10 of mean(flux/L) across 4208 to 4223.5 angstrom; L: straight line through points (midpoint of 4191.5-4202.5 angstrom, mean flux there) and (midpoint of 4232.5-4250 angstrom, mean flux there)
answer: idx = 0.06 mag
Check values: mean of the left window 2.18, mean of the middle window 2.15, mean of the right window 2.43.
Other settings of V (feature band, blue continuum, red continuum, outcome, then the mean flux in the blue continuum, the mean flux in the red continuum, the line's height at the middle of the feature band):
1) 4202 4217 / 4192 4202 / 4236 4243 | 0.03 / 2.16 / 2.38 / 2.22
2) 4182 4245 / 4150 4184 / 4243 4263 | 0.04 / 2.3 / 2.39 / 2.35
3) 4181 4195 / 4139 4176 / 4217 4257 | 0.02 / 2.27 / 2.37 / 2.3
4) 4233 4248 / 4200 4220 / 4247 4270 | -0.07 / 2.15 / 2.36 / 2.28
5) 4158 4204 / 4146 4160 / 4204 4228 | -0.05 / 2.2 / 2.18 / 2.19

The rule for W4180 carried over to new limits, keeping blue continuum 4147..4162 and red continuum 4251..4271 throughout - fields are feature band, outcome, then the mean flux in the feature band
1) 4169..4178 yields -0.71 angstrom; 2.41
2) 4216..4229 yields 0.25 angstrom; 2.24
